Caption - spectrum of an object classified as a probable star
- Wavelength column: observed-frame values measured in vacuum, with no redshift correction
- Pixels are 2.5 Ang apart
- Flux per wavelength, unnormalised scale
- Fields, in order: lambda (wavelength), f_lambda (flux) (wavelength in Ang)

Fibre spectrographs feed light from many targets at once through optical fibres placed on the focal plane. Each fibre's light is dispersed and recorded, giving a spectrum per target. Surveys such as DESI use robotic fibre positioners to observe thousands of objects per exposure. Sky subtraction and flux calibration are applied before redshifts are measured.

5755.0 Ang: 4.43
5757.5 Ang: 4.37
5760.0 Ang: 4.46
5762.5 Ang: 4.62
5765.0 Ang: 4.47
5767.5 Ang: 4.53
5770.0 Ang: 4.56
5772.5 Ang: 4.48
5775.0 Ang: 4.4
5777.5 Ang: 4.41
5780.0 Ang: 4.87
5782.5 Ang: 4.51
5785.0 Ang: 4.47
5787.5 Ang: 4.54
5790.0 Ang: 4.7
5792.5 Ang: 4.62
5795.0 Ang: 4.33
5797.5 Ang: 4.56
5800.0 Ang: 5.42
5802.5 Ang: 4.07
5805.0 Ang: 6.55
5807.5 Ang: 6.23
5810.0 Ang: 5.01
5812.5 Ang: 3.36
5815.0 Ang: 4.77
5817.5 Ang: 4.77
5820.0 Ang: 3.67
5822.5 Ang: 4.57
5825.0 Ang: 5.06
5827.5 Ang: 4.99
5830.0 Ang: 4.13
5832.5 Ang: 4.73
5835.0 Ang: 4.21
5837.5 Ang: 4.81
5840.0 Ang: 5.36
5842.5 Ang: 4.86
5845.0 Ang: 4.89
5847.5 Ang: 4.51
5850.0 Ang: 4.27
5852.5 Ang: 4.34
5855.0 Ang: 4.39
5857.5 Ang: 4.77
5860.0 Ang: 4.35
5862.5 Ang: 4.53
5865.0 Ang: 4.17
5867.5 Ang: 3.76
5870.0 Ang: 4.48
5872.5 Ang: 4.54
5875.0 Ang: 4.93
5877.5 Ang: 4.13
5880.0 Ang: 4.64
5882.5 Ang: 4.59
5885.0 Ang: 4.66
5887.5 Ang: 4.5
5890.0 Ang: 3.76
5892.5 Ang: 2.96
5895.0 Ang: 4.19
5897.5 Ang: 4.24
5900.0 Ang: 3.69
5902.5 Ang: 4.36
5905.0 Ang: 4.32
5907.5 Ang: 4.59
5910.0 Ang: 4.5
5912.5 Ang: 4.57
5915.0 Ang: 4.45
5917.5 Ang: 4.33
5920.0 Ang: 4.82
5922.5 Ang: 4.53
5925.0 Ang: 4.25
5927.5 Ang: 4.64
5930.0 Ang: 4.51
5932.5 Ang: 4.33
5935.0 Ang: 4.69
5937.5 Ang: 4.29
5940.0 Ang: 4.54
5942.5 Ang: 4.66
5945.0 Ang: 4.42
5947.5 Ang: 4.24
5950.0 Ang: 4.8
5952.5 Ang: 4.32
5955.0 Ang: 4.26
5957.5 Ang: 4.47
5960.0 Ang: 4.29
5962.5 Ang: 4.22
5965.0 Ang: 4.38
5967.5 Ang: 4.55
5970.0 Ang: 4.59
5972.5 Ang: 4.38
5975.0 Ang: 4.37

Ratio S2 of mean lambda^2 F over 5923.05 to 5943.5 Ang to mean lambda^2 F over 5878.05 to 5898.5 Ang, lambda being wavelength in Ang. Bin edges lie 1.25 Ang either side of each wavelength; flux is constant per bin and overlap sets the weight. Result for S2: 1.09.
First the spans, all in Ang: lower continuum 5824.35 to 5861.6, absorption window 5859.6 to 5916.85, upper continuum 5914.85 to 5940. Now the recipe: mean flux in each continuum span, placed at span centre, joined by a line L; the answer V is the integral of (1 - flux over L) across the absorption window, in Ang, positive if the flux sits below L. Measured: 3.2 Ang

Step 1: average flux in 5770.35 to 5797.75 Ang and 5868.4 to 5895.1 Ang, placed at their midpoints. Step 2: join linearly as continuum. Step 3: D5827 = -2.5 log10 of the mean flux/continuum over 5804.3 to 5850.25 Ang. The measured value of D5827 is -0.08 mag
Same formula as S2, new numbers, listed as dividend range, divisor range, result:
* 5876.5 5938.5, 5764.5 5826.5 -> 0.96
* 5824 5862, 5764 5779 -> 1.06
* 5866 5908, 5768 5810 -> 0.92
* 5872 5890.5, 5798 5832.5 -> 0.96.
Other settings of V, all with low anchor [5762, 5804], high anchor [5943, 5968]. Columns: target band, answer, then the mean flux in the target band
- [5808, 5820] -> 0.10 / 4.5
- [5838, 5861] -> -0.72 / 4.65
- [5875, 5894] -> 1.04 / 4.23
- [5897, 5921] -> 0.31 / 4.39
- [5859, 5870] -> 0.64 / 4.23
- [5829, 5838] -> 0.14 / 4.45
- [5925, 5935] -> -0.14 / 4.49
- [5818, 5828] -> -0.05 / 4.56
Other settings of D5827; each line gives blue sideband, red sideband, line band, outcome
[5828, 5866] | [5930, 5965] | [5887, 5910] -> 0.11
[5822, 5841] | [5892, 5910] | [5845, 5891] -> 0.00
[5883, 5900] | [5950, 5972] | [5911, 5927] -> -0.08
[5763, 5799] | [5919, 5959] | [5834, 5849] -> -0.06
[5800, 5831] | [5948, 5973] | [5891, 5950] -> 0.04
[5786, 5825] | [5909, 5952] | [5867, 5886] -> 0.03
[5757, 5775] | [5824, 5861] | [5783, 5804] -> -0.01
